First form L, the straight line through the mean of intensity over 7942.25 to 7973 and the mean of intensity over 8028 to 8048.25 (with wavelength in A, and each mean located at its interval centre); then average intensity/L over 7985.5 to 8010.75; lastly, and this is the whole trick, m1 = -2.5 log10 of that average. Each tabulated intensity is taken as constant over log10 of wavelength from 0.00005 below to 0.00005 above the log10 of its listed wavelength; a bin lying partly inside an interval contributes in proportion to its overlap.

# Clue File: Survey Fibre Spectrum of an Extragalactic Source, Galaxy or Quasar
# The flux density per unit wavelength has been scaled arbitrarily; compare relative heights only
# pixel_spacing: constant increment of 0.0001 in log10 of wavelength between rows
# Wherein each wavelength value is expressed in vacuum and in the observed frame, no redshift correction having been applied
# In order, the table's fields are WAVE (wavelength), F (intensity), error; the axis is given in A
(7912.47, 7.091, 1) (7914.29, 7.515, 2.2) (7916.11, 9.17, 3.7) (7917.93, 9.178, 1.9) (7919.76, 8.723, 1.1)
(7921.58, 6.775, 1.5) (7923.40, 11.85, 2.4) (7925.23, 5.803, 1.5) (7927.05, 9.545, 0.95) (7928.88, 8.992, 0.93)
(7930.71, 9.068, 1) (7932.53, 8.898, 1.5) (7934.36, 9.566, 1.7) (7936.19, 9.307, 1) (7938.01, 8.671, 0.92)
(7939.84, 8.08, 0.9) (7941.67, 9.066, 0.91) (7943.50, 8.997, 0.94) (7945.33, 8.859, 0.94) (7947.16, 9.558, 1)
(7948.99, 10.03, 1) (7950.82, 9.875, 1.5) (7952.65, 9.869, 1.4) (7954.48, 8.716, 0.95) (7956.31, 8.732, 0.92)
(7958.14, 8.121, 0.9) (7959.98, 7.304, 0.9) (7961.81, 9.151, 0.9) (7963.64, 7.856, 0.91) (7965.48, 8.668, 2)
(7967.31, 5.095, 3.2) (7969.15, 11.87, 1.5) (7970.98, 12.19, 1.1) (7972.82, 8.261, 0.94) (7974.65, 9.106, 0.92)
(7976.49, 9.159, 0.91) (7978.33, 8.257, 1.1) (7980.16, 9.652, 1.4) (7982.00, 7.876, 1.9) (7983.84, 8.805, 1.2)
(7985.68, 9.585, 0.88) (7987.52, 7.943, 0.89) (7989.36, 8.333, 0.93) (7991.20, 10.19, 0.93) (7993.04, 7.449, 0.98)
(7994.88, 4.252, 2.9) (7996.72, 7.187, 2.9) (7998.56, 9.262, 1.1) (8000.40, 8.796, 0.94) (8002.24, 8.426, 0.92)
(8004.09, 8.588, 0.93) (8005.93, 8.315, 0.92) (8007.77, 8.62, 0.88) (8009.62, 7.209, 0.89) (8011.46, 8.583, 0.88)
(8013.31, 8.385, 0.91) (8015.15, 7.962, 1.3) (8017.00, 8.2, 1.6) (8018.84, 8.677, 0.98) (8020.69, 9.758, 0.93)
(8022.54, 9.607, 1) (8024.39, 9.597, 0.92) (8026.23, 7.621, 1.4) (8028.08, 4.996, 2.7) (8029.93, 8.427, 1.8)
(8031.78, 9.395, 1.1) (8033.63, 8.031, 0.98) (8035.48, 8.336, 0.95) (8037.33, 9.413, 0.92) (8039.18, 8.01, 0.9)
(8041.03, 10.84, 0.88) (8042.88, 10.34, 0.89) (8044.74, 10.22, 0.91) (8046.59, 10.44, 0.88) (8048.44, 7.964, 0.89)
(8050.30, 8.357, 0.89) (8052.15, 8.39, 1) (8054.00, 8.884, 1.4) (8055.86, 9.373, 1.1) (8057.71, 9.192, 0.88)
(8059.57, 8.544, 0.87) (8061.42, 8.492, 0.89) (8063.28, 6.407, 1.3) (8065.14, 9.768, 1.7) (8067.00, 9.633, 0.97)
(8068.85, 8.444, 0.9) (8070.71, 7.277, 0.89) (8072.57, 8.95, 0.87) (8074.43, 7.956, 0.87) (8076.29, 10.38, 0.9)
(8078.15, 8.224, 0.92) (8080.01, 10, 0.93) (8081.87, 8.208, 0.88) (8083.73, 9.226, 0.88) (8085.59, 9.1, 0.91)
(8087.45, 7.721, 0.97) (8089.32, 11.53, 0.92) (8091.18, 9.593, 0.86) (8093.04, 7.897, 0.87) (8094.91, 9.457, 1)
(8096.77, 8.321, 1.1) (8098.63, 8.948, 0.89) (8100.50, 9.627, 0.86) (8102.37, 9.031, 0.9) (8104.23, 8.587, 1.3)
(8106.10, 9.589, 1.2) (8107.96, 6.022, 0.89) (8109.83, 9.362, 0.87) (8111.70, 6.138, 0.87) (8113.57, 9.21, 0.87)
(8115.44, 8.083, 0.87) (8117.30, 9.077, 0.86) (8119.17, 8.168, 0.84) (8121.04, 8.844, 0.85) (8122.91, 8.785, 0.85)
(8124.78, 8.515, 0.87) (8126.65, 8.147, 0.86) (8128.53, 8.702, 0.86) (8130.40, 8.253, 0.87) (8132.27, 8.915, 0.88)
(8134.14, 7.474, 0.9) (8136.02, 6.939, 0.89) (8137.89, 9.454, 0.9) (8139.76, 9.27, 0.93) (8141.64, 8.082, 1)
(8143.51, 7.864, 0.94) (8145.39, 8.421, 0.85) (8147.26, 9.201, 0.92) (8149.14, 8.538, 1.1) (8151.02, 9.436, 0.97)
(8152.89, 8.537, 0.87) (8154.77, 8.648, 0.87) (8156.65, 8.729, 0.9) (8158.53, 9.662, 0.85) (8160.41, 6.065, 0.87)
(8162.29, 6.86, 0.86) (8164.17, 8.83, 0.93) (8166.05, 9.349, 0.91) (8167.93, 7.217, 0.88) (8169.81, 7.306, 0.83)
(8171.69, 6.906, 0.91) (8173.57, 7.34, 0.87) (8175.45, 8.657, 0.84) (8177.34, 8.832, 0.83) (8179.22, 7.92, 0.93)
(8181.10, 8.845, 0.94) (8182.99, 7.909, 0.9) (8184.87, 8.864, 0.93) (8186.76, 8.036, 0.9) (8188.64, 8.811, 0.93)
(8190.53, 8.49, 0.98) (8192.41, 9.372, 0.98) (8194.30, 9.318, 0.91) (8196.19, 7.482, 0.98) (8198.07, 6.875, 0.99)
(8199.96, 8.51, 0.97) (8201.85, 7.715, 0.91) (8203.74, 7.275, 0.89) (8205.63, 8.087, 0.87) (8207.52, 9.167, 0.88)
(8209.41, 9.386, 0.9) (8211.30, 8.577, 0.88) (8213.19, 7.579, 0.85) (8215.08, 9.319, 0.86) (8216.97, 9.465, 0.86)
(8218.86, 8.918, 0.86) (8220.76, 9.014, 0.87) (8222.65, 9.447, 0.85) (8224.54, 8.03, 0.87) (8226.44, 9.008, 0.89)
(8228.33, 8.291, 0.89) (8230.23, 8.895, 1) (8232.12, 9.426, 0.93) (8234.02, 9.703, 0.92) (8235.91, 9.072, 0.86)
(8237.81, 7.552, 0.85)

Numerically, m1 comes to 0.119 mag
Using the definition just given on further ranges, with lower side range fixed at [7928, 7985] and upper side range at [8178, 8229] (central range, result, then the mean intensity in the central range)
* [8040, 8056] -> -0.07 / 9.41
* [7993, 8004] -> 0.16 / 7.65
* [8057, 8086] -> 0.00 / 8.73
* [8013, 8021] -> 0.04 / 8.53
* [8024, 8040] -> 0.08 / 8.16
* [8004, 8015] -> 0.08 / 8.24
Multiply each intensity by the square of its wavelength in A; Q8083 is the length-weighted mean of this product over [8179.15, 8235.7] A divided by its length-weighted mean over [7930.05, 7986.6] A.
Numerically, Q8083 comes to 1.02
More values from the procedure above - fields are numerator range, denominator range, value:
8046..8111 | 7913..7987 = 1.02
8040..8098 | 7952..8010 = 1.08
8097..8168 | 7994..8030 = 1.07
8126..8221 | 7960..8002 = 1.02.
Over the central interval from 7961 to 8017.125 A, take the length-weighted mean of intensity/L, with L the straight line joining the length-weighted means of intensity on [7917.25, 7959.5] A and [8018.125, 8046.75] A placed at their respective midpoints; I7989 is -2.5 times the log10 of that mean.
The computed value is 0.06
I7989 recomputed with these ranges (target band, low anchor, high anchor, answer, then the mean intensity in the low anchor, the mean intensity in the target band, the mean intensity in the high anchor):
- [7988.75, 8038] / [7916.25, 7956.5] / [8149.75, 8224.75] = 0.07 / 9.02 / 8.28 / 8.37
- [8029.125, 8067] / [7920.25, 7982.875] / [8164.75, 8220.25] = -0.03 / 8.91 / 8.96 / 8.34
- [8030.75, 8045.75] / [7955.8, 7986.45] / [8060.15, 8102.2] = -0.06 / 8.8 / 9.32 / 8.87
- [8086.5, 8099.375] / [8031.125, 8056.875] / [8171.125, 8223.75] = -0.02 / 9.14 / 9.07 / 8.44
